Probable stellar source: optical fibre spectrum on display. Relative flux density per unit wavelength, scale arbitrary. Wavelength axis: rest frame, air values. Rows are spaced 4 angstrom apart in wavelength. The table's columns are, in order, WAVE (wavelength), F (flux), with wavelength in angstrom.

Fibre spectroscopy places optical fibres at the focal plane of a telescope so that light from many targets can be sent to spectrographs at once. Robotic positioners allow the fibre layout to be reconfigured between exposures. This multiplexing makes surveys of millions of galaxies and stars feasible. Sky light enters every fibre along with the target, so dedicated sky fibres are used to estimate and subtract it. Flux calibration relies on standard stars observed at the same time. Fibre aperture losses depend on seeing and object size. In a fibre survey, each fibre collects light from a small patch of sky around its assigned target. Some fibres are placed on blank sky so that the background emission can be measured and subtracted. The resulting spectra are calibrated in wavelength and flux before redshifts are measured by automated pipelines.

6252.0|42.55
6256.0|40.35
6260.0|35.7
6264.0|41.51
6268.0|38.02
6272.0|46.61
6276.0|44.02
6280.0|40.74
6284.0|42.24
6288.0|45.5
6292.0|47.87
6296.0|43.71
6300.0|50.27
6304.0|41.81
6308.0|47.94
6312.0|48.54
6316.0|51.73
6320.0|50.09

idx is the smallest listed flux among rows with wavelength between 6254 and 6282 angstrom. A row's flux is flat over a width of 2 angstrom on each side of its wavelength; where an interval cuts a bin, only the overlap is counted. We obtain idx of 35.7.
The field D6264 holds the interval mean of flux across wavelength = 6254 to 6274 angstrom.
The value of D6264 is 40.4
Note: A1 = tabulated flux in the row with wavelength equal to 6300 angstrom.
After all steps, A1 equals 50.27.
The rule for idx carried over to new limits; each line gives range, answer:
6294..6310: 41.81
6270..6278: 44.02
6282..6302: 42.24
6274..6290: 40.74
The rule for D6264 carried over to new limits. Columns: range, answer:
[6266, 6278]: 42.9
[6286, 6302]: 46.8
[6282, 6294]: 45.2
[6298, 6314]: 47.1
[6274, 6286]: 42.3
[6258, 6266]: 38.6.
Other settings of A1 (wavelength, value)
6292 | 47.87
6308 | 47.94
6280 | 40.74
